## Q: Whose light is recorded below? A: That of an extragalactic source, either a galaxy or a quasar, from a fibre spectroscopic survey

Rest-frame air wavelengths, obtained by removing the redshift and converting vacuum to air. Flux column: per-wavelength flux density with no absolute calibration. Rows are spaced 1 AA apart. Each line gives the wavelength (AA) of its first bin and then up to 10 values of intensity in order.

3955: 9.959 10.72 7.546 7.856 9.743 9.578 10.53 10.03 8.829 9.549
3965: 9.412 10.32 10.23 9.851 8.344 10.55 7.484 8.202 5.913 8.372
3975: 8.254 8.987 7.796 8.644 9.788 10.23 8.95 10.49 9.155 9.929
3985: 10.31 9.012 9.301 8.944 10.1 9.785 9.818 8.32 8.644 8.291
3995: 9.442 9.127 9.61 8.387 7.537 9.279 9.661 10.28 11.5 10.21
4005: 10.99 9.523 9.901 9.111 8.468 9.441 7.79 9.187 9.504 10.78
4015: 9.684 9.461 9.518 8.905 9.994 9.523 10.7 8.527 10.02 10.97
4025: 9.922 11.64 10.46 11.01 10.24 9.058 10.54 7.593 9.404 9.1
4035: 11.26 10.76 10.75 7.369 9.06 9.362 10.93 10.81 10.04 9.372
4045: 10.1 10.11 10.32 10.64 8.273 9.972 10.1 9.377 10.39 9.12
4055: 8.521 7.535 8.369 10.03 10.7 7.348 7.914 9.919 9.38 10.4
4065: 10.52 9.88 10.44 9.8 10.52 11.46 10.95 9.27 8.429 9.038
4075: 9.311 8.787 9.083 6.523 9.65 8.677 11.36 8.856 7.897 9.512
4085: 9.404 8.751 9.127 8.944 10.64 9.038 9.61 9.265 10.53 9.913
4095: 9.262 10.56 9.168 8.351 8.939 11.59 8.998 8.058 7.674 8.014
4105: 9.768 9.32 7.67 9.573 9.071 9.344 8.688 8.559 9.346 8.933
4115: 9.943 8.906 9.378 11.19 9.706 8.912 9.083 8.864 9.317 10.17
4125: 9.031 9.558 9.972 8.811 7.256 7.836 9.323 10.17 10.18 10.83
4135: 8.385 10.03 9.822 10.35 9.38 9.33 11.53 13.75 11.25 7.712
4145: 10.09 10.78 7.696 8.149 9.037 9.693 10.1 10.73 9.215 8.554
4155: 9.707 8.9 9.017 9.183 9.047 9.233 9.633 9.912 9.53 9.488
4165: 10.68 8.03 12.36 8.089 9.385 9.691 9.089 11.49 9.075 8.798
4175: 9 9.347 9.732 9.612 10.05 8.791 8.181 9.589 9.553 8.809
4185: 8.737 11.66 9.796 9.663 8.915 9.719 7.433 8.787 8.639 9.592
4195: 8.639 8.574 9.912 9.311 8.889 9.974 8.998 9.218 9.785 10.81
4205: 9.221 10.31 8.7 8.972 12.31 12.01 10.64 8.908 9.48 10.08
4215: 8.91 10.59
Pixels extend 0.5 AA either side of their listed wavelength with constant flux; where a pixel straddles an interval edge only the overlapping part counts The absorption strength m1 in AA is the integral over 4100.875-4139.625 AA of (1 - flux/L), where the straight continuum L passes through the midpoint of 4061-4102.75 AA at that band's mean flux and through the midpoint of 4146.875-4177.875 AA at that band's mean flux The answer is 1.0 AA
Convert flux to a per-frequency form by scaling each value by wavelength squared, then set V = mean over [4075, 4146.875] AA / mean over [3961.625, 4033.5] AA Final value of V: 1.05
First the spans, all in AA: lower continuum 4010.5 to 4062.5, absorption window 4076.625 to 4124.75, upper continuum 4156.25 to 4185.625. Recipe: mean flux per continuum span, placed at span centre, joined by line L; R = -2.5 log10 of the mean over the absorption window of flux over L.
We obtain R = 0.04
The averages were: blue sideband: 9.65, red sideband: 9.42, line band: 9.23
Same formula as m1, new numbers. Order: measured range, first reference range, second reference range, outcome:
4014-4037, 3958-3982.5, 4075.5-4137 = -1.9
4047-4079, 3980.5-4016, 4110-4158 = 0.1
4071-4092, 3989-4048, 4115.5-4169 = 1.0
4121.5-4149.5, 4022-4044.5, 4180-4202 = -0.4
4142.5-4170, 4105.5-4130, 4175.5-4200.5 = -0.7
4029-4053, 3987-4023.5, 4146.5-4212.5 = -0.8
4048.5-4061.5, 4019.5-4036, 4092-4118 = 0.9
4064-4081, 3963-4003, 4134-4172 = -0.3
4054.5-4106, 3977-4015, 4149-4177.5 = 0.8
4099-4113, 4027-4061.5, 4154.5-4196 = 0.8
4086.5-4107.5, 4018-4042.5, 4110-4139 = 0.6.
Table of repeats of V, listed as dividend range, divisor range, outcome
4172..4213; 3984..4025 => 1.10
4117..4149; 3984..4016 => 1.09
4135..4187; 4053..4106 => 1.07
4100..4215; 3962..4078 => 1.07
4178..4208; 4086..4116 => 1.06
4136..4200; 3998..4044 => 1.05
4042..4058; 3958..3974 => 1.09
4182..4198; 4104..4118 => 1.05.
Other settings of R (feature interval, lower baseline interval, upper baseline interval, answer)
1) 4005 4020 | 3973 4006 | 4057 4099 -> -0.01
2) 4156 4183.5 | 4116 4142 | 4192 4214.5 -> 0.02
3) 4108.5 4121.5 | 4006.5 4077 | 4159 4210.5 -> 0.03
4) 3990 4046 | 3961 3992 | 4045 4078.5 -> -0.04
